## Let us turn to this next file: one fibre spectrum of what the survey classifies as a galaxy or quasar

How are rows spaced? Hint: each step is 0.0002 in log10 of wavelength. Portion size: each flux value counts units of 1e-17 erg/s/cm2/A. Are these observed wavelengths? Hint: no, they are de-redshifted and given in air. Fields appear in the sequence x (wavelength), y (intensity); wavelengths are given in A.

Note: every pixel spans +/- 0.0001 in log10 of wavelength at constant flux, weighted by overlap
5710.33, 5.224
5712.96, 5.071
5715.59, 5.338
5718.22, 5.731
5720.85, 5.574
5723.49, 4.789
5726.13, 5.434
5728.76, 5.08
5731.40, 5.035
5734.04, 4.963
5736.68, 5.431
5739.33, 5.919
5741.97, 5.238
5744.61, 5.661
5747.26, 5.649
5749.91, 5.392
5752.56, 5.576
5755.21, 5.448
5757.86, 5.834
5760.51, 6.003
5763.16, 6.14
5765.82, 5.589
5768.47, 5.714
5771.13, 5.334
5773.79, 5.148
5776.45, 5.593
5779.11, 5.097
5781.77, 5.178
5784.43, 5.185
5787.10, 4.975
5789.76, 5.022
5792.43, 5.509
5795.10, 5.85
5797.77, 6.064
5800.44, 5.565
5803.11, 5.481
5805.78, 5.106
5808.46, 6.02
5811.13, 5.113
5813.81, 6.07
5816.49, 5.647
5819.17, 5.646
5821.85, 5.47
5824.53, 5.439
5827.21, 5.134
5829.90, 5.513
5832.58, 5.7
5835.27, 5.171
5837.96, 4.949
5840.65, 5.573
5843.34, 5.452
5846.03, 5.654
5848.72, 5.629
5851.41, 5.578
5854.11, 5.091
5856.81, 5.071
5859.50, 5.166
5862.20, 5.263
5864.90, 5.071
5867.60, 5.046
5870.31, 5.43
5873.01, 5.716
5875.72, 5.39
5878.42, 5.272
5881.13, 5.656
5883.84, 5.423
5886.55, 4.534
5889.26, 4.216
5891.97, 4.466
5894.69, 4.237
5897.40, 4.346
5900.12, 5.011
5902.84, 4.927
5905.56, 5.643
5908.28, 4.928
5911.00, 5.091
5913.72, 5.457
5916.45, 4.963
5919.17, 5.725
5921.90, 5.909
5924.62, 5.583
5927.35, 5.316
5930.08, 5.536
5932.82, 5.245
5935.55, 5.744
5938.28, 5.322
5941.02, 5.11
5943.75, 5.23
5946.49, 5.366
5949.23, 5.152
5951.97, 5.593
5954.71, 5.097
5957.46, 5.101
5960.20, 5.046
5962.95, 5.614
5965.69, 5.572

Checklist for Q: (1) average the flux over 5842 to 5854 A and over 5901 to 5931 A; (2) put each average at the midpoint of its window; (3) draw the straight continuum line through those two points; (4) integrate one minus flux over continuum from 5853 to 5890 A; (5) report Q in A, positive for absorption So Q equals 1.95 A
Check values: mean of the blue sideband 5.53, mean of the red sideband 5.36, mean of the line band 5.18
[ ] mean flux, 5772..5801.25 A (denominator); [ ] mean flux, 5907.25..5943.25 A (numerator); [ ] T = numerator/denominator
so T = 1.0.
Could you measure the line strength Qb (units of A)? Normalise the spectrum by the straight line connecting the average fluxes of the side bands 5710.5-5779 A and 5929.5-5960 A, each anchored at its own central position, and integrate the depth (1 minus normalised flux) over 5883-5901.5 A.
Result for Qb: 2.6 A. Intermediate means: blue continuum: 5.46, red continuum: 5.3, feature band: 4.58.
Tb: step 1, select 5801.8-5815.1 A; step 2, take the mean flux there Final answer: 5.56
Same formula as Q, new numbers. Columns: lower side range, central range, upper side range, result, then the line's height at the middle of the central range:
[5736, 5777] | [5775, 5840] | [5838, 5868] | 0.19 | 5.46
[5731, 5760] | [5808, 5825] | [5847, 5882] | -0.69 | 5.4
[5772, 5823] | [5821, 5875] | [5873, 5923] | -0.89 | 5.27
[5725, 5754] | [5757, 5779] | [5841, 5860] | -0.96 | 5.4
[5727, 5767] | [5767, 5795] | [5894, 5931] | 0.83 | 5.46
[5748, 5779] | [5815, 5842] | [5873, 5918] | -0.64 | 5.3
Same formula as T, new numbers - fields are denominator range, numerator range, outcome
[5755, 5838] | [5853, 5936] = 0.94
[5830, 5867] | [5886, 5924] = 0.93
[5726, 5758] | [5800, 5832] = 1.02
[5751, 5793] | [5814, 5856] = 1.00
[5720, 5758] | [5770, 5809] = 1.00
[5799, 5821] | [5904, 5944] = 0.97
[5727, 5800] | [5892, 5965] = 0.96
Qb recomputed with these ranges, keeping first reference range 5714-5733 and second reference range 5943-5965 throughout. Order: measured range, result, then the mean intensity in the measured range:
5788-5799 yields -0.63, 5.58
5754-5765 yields -1.19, 5.85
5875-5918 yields 2.55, 4.97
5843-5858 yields -0.38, 5.41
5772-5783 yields 0.04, 5.26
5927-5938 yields -0.37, 5.46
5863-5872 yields 0.13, 5.21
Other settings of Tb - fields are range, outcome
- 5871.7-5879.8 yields 5.46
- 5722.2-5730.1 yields 5.1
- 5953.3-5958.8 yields 5.1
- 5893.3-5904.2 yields 4.63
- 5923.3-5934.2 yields 5.42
